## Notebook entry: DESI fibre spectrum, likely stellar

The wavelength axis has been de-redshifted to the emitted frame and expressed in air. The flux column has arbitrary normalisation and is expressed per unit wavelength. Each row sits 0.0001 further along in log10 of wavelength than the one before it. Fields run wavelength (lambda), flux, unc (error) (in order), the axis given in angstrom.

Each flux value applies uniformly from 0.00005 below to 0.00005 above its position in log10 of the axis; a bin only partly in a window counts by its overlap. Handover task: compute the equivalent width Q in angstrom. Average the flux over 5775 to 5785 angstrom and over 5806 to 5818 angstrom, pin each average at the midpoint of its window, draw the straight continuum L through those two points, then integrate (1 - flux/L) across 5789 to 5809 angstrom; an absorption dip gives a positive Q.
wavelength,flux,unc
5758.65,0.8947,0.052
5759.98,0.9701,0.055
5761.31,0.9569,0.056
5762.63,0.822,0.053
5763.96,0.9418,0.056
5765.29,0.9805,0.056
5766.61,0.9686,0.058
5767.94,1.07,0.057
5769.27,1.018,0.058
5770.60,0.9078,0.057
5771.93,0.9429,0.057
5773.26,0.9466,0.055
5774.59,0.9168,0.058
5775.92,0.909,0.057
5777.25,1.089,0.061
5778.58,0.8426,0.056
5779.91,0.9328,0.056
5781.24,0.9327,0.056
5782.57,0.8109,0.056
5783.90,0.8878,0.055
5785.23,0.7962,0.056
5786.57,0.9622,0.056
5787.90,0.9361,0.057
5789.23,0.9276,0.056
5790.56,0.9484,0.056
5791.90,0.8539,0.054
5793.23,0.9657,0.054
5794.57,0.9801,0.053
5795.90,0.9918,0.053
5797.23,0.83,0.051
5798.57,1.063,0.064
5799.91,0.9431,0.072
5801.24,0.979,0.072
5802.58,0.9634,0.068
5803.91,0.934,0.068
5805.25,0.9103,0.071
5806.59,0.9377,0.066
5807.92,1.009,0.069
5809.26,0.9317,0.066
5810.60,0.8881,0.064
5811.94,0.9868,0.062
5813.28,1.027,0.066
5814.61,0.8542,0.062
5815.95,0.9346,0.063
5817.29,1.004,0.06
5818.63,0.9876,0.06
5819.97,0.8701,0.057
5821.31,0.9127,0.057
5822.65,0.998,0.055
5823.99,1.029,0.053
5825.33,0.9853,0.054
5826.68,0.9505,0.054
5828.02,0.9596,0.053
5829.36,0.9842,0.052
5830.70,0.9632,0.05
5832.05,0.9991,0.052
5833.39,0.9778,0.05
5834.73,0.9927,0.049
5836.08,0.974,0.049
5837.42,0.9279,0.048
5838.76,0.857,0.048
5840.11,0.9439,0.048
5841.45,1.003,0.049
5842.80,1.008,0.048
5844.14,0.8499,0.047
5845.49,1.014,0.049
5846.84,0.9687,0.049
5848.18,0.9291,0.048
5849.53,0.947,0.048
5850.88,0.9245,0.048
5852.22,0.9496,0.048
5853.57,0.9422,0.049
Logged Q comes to -0.3 angstrom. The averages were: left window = 0.91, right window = 0.953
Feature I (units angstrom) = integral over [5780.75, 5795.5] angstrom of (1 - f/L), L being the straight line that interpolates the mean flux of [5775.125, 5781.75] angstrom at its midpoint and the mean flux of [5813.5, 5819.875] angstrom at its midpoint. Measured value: 0.50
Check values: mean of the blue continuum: 0.941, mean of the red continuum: 0.945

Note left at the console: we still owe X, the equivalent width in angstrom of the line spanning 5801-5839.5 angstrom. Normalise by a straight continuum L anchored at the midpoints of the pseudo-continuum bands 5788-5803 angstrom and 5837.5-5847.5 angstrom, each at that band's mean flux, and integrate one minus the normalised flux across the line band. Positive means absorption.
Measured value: -0.3 angstrom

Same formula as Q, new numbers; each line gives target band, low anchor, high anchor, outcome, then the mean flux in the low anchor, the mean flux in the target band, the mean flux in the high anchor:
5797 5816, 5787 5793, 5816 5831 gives -0.10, 0.923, 0.949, 0.966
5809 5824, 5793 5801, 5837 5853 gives 0.09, 0.963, 0.949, 0.944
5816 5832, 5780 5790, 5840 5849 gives -0.50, 0.897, 0.967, 0.96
